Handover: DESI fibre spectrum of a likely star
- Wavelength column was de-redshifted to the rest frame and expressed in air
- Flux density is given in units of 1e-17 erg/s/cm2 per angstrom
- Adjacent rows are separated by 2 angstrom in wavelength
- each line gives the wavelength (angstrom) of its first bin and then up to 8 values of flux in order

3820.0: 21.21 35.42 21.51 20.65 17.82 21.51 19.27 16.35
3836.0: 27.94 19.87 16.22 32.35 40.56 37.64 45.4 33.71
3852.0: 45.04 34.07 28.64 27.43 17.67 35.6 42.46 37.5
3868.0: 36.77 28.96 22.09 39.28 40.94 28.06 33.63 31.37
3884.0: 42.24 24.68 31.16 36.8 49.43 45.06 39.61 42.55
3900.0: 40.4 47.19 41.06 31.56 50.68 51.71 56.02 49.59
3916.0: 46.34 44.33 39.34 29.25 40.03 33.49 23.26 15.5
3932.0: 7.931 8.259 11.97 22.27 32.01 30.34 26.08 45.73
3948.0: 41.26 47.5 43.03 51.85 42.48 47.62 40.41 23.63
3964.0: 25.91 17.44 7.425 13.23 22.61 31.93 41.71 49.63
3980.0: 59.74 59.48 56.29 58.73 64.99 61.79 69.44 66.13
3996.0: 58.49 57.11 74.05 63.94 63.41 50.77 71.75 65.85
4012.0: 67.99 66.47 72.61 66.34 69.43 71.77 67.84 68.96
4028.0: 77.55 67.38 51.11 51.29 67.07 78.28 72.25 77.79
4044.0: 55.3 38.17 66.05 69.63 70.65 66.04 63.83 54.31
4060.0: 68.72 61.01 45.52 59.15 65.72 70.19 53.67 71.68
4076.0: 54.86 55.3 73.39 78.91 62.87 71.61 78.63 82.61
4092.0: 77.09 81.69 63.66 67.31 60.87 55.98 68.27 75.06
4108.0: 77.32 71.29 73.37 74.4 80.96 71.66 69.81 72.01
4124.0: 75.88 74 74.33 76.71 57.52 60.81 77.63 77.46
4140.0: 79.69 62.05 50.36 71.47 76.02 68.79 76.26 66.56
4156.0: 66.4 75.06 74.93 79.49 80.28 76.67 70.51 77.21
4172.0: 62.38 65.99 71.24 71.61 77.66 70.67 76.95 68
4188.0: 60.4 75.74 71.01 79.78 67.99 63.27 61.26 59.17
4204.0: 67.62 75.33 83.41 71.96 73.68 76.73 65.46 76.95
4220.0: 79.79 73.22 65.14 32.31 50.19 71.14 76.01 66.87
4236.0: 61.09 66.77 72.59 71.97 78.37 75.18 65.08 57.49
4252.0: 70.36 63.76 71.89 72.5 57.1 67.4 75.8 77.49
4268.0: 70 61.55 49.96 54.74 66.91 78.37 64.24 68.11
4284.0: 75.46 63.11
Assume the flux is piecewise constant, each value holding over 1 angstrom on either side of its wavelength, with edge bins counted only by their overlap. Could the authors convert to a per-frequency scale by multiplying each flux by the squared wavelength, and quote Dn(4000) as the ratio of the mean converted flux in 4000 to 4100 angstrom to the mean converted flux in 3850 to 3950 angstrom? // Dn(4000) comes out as 2.04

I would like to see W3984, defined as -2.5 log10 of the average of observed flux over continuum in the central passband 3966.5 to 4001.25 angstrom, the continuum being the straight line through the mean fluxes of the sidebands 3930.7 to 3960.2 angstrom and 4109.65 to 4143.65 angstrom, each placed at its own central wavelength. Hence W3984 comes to -0.19 mag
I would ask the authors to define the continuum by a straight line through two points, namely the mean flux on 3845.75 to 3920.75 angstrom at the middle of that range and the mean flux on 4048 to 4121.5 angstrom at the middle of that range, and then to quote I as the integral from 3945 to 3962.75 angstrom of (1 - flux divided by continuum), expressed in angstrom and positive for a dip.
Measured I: 2.1 angstrom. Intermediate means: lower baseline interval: 38.3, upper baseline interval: 68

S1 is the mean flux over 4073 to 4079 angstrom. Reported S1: 60.6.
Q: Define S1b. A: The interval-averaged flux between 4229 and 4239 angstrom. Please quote 68.4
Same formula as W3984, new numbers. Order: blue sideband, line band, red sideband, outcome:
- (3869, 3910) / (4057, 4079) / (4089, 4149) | 0.07 mag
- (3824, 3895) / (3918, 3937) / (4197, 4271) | 0.48 mag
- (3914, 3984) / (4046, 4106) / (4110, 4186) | -0.14 mag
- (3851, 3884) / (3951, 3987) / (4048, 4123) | 0.28 mag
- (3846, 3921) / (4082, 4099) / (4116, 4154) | -0.13 mag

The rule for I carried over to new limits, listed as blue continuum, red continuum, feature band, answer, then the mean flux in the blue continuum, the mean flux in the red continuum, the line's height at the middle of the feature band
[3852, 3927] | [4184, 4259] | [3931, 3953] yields 7.3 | 37.9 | 68.7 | 42.7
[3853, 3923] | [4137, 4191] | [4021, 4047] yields -4.4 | 37.8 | 71.5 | 55.6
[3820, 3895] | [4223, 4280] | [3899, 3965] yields 3.0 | 31.4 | 66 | 37.9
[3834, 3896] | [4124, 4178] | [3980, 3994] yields -3.5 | 33.6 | 71.2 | 49.6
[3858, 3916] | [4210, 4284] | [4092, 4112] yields -5.0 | 38.3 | 67.6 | 55.8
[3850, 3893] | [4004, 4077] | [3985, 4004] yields -2.6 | 34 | 64.3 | 56.1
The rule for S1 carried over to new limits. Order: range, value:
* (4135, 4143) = 74.2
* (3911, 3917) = 50.7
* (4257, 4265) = 68.2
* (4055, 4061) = 62.3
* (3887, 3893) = 39.1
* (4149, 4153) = 72.5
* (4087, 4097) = 76.7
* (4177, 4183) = 73.3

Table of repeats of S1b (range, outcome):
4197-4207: 65.3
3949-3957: 46.2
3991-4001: 65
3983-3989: 60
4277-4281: 71.3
